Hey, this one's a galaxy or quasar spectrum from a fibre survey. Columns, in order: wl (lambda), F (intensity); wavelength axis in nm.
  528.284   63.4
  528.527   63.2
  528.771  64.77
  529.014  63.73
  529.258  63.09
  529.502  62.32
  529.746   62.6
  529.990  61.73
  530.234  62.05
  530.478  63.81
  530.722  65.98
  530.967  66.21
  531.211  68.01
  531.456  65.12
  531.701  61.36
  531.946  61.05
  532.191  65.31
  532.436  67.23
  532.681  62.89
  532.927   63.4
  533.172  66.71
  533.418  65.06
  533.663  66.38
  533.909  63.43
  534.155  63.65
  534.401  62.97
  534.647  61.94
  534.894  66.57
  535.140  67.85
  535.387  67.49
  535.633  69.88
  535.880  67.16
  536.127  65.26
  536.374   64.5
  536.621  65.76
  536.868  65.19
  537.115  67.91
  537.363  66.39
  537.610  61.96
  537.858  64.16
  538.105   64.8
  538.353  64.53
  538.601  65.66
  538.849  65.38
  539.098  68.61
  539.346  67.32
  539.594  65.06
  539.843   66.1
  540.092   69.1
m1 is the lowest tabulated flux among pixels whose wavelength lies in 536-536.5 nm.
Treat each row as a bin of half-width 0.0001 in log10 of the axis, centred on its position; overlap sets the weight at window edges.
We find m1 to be 64.5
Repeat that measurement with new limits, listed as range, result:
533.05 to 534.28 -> 63.43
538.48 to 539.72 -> 65.06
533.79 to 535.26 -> 61.94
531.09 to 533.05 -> 61.05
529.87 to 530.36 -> 61.73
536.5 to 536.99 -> 65.19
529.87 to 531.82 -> 61.36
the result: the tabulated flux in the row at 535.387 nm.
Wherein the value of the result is 67.49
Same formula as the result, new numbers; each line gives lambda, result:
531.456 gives 65.12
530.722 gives 65.98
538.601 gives 65.66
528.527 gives 63.2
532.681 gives 62.89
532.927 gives 63.4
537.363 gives 66.39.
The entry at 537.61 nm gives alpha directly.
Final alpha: 61.96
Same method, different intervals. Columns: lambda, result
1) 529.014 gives 63.73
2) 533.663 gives 66.38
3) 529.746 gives 62.6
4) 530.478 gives 63.81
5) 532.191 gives 65.31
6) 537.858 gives 64.16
